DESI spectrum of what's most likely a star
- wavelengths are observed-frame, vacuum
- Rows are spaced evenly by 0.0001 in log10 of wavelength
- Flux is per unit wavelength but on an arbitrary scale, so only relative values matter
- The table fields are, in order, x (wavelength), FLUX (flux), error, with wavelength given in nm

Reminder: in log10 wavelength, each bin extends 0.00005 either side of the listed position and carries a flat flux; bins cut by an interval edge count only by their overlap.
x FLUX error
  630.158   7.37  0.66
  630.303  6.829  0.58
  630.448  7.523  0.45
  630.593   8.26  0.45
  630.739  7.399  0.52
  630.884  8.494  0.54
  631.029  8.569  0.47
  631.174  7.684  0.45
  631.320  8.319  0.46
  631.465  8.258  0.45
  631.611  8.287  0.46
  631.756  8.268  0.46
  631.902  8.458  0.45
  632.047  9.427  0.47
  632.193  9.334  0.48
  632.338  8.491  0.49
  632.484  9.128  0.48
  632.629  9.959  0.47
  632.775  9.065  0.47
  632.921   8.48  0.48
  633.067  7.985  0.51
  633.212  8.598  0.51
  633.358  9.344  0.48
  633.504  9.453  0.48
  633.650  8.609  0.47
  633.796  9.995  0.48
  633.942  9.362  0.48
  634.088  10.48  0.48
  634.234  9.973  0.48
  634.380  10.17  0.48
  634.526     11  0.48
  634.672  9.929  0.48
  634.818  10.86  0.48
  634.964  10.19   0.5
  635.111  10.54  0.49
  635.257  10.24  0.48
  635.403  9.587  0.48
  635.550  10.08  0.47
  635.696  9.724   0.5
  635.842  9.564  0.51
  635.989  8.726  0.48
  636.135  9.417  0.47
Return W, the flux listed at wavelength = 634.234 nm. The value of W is 9.973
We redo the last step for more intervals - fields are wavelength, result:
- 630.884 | 8.494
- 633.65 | 8.609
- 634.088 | 10.48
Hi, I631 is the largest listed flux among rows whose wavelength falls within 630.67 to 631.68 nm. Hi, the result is 8.569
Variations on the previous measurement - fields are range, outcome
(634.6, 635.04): 10.86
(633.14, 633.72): 9.453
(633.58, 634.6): 11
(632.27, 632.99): 9.959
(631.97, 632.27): 9.427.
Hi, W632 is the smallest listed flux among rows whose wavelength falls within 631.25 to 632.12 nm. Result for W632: 8.258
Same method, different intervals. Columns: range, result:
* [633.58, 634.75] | 8.609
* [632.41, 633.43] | 7.985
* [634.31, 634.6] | 10.17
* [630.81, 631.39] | 7.684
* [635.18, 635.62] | 9.587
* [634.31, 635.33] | 9.929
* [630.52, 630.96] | 7.399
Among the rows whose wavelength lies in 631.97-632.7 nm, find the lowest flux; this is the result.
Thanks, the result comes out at 8.491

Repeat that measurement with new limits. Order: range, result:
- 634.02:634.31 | 9.973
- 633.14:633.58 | 8.598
